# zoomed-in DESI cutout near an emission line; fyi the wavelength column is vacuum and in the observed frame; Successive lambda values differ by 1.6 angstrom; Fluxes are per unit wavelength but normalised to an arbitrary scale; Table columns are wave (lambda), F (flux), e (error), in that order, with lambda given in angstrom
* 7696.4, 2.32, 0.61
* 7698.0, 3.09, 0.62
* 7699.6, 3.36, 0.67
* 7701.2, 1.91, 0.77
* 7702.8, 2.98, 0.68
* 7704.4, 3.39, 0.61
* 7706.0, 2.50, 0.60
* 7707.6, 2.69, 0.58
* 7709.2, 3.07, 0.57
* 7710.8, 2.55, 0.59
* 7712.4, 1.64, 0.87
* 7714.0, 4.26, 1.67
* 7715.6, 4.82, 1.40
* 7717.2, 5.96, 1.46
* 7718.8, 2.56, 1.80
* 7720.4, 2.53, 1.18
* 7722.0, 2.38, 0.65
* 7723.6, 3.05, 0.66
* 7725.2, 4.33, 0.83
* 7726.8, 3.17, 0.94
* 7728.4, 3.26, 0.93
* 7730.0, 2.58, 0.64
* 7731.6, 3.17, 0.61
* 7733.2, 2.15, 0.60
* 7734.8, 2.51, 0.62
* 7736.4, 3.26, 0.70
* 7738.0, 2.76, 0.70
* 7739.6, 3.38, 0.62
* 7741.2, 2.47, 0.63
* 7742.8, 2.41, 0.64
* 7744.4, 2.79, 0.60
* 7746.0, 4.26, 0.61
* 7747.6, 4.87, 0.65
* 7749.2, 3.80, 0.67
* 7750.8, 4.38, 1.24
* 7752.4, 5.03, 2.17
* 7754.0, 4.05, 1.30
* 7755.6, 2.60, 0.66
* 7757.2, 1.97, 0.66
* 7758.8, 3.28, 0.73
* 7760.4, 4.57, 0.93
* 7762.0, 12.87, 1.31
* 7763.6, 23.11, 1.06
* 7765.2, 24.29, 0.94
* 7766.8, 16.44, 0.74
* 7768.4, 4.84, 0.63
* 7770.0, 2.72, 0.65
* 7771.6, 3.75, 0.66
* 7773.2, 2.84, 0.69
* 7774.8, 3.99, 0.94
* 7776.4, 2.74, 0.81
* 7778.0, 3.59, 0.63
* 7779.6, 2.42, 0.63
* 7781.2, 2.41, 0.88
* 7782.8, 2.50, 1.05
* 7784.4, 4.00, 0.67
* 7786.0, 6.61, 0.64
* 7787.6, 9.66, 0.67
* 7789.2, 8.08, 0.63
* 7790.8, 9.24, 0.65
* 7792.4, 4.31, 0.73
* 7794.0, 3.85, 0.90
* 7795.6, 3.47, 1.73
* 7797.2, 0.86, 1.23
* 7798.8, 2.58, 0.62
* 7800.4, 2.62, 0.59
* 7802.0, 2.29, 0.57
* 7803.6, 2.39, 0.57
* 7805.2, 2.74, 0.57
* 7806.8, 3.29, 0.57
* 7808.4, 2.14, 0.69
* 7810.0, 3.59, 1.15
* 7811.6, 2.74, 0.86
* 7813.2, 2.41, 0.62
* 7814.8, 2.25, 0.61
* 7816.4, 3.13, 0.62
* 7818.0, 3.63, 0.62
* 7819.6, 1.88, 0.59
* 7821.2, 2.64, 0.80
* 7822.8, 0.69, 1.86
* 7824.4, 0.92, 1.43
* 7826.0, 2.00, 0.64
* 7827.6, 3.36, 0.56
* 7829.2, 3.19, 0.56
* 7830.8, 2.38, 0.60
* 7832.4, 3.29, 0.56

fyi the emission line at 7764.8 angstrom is H-alpha 6563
